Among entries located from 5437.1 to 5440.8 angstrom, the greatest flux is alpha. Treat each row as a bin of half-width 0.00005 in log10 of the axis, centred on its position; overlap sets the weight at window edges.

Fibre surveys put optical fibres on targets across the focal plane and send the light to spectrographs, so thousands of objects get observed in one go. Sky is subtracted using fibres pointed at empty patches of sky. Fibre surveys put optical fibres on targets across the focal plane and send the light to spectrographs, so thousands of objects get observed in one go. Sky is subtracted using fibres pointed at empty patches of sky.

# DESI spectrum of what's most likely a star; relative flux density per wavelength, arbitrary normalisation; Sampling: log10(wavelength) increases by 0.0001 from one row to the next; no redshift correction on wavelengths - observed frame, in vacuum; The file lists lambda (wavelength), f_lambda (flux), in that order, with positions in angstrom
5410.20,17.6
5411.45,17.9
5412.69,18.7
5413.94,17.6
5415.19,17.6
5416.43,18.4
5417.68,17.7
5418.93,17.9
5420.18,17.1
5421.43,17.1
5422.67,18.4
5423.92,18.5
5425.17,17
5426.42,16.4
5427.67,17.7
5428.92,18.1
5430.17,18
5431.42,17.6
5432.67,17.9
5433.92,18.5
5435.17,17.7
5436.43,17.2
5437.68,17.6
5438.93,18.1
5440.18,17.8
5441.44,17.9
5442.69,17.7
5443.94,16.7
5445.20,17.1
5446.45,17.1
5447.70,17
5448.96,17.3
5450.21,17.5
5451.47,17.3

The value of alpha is 18.1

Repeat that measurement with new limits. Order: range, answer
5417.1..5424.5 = 18.5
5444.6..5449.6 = 17.3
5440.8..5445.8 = 17.9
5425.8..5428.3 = 17.7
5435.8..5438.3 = 17.6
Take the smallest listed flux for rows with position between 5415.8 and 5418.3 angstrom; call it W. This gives 17.7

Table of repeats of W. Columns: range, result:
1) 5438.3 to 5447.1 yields 16.7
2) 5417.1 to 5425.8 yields 17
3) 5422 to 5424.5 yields 18.4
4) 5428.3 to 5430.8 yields 18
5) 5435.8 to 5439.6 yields 17.2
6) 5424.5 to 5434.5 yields 16.4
